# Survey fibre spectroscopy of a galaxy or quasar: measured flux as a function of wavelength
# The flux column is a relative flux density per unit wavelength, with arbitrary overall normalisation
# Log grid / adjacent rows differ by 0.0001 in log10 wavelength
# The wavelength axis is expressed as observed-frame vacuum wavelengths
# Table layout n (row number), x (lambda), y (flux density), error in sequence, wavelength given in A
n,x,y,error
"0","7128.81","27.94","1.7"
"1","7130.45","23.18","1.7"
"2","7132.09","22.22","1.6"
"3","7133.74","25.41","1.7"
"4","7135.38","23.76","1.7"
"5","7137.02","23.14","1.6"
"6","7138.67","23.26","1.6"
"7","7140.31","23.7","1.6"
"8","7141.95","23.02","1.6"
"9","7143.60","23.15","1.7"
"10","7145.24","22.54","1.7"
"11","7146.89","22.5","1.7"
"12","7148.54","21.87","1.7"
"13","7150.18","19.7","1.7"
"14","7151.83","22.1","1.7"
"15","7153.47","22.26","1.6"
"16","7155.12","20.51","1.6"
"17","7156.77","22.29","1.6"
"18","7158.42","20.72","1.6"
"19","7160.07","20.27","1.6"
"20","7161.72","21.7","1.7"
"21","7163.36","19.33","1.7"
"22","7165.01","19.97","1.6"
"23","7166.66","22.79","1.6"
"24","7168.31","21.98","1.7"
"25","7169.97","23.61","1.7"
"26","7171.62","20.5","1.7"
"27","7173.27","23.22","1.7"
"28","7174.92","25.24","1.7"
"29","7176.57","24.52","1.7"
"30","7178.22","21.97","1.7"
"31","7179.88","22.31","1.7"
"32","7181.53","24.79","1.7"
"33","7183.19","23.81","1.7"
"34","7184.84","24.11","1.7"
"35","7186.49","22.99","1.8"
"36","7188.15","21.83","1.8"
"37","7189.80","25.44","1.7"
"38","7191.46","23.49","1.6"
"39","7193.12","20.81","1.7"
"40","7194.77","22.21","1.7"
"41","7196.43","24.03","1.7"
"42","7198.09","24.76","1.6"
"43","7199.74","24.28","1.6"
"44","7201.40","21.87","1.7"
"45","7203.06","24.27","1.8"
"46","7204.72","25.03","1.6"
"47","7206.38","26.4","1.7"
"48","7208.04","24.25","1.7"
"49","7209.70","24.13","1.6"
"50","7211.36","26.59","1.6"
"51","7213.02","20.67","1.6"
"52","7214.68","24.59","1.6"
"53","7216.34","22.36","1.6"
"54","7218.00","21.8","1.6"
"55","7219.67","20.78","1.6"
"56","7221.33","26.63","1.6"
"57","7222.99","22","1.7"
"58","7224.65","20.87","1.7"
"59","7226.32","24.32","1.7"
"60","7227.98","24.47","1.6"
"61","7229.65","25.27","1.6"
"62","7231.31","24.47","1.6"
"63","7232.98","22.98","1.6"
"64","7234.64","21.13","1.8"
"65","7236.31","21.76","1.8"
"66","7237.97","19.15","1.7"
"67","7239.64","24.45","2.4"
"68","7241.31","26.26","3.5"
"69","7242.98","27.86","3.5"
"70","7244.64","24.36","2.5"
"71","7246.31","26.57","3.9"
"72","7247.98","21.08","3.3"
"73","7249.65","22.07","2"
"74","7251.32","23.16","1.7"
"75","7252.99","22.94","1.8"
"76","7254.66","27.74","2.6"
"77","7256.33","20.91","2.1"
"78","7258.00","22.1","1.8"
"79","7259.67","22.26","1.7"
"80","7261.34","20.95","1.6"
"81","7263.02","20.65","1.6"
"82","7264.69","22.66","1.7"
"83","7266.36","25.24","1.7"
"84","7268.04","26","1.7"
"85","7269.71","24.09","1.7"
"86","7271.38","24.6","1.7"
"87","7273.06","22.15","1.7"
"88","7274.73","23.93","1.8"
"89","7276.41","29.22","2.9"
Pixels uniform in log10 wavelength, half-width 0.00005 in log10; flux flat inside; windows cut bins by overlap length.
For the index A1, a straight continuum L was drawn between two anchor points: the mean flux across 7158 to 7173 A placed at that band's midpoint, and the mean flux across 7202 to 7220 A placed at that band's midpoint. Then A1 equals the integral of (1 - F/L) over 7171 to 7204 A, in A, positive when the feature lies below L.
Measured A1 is -1.3 A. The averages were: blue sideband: 21.3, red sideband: 23.8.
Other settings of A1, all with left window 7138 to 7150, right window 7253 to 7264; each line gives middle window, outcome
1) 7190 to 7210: -1.1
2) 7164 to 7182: -0.1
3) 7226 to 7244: -1.0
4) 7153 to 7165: 0.9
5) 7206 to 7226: -0.7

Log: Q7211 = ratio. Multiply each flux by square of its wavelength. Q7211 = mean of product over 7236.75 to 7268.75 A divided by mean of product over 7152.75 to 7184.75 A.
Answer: 1.08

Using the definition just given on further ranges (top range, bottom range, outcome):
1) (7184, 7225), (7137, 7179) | 1.07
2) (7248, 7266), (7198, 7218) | 0.95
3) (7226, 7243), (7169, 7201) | 1.03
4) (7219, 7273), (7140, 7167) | 1.11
